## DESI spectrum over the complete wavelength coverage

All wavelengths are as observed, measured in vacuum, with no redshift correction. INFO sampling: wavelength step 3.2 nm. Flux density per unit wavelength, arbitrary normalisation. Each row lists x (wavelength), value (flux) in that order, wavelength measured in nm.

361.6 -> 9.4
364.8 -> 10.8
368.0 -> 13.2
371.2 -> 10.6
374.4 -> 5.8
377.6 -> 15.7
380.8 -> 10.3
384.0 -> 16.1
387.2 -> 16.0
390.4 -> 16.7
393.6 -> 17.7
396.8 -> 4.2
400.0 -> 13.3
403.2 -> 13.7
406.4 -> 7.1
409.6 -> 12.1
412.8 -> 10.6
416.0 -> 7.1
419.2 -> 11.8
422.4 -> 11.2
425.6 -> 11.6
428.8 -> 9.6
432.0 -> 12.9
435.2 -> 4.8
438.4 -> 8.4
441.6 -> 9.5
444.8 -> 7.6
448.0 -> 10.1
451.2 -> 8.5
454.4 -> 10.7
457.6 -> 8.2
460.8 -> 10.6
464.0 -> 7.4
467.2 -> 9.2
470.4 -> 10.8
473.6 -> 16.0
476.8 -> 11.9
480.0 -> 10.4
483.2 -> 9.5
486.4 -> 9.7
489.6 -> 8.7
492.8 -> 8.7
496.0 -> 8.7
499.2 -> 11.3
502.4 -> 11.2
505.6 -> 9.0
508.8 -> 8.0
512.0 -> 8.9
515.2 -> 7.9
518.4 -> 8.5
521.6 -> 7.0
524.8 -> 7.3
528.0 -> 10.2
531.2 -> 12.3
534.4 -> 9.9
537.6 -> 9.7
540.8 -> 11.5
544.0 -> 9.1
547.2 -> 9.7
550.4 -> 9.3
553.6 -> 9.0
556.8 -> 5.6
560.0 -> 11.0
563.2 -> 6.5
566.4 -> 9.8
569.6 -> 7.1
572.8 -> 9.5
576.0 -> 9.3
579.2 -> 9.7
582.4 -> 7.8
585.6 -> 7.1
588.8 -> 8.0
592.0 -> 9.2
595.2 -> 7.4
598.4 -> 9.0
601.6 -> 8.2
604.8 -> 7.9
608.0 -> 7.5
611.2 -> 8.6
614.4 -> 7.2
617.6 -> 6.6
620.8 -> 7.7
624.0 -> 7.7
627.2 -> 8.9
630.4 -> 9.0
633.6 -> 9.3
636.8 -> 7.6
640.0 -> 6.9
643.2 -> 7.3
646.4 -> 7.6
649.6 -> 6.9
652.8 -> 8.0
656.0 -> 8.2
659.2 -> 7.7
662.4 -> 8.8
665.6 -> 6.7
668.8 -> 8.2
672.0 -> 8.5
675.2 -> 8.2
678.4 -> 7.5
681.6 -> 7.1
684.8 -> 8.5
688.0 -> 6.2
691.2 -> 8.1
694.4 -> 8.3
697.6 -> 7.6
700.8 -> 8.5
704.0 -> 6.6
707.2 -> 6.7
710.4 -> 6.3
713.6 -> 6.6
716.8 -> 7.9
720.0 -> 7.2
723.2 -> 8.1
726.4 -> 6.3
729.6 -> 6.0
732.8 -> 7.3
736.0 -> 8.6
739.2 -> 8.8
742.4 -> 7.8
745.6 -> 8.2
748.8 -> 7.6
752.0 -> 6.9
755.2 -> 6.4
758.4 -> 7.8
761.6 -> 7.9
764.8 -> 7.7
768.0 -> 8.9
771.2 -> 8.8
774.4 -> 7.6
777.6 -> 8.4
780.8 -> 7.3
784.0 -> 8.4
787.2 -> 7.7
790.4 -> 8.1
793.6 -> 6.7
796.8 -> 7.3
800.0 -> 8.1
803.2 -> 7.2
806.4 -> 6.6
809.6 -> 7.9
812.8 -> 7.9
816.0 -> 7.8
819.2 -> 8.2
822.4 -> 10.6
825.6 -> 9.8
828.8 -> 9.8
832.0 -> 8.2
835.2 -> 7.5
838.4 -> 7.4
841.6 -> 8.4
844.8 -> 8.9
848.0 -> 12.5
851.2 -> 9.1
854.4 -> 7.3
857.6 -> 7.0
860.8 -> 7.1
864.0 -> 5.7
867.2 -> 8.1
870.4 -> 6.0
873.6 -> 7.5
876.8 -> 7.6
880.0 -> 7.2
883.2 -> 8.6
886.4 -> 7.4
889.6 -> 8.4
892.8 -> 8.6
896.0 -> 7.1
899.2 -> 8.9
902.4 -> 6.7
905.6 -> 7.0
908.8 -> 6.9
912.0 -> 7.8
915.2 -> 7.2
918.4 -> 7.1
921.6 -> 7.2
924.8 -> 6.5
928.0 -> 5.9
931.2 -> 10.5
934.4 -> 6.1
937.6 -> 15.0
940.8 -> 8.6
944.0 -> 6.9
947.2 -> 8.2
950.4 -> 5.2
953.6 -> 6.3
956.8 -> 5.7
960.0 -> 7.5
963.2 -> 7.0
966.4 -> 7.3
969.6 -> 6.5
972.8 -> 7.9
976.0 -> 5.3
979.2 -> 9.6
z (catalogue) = 0.70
